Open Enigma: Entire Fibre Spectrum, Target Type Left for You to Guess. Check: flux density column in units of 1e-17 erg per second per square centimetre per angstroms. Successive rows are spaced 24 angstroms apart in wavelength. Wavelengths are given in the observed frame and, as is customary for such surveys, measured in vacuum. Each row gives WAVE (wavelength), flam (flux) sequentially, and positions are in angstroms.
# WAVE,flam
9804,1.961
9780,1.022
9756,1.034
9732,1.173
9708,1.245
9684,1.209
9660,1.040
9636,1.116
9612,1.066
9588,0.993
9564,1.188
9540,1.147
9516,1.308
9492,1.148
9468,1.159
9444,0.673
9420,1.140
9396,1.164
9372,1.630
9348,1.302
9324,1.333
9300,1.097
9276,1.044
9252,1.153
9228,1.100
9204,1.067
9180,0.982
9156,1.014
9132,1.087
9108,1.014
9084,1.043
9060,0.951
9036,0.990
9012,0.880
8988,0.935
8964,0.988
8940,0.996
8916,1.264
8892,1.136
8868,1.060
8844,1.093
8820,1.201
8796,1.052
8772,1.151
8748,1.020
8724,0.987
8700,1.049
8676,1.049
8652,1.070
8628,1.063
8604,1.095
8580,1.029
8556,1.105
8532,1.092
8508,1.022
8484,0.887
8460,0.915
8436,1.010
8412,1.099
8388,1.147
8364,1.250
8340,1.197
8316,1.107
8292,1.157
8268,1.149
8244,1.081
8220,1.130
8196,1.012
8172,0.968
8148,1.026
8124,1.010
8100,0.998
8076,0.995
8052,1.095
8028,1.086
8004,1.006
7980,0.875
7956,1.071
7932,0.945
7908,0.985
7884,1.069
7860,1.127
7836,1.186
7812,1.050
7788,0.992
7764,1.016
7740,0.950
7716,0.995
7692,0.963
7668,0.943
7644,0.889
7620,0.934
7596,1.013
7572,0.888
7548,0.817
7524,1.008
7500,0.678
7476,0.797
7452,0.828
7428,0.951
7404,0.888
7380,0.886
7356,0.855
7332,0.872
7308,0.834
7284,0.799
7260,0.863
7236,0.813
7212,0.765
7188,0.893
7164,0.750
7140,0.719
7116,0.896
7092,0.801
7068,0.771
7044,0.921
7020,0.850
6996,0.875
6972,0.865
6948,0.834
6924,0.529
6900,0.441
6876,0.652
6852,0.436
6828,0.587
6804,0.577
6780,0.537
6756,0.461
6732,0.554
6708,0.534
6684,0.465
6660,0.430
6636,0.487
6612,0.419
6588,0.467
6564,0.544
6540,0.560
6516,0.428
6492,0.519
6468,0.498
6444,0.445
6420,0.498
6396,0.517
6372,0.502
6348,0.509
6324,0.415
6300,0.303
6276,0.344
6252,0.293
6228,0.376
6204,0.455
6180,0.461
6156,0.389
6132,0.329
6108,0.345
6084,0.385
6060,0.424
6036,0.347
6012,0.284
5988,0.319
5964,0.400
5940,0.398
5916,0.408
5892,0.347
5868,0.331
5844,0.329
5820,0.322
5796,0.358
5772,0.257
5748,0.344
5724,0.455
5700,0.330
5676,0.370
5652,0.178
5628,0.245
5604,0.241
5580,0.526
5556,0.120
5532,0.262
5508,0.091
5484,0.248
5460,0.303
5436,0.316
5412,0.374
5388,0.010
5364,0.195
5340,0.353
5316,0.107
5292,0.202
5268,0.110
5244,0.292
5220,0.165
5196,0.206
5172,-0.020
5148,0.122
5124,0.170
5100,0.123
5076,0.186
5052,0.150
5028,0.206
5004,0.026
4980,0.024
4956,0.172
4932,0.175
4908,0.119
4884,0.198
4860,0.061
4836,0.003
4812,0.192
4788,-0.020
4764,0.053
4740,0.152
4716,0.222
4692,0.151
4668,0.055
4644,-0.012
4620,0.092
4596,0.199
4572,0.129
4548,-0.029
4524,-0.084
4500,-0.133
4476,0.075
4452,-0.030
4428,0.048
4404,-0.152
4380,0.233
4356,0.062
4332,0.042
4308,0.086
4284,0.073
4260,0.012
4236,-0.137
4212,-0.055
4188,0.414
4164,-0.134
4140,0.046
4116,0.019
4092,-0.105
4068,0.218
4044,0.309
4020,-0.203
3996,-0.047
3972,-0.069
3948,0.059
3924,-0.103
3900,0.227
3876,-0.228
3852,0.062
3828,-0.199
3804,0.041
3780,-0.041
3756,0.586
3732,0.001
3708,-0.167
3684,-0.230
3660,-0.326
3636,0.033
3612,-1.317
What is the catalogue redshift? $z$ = 0.741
